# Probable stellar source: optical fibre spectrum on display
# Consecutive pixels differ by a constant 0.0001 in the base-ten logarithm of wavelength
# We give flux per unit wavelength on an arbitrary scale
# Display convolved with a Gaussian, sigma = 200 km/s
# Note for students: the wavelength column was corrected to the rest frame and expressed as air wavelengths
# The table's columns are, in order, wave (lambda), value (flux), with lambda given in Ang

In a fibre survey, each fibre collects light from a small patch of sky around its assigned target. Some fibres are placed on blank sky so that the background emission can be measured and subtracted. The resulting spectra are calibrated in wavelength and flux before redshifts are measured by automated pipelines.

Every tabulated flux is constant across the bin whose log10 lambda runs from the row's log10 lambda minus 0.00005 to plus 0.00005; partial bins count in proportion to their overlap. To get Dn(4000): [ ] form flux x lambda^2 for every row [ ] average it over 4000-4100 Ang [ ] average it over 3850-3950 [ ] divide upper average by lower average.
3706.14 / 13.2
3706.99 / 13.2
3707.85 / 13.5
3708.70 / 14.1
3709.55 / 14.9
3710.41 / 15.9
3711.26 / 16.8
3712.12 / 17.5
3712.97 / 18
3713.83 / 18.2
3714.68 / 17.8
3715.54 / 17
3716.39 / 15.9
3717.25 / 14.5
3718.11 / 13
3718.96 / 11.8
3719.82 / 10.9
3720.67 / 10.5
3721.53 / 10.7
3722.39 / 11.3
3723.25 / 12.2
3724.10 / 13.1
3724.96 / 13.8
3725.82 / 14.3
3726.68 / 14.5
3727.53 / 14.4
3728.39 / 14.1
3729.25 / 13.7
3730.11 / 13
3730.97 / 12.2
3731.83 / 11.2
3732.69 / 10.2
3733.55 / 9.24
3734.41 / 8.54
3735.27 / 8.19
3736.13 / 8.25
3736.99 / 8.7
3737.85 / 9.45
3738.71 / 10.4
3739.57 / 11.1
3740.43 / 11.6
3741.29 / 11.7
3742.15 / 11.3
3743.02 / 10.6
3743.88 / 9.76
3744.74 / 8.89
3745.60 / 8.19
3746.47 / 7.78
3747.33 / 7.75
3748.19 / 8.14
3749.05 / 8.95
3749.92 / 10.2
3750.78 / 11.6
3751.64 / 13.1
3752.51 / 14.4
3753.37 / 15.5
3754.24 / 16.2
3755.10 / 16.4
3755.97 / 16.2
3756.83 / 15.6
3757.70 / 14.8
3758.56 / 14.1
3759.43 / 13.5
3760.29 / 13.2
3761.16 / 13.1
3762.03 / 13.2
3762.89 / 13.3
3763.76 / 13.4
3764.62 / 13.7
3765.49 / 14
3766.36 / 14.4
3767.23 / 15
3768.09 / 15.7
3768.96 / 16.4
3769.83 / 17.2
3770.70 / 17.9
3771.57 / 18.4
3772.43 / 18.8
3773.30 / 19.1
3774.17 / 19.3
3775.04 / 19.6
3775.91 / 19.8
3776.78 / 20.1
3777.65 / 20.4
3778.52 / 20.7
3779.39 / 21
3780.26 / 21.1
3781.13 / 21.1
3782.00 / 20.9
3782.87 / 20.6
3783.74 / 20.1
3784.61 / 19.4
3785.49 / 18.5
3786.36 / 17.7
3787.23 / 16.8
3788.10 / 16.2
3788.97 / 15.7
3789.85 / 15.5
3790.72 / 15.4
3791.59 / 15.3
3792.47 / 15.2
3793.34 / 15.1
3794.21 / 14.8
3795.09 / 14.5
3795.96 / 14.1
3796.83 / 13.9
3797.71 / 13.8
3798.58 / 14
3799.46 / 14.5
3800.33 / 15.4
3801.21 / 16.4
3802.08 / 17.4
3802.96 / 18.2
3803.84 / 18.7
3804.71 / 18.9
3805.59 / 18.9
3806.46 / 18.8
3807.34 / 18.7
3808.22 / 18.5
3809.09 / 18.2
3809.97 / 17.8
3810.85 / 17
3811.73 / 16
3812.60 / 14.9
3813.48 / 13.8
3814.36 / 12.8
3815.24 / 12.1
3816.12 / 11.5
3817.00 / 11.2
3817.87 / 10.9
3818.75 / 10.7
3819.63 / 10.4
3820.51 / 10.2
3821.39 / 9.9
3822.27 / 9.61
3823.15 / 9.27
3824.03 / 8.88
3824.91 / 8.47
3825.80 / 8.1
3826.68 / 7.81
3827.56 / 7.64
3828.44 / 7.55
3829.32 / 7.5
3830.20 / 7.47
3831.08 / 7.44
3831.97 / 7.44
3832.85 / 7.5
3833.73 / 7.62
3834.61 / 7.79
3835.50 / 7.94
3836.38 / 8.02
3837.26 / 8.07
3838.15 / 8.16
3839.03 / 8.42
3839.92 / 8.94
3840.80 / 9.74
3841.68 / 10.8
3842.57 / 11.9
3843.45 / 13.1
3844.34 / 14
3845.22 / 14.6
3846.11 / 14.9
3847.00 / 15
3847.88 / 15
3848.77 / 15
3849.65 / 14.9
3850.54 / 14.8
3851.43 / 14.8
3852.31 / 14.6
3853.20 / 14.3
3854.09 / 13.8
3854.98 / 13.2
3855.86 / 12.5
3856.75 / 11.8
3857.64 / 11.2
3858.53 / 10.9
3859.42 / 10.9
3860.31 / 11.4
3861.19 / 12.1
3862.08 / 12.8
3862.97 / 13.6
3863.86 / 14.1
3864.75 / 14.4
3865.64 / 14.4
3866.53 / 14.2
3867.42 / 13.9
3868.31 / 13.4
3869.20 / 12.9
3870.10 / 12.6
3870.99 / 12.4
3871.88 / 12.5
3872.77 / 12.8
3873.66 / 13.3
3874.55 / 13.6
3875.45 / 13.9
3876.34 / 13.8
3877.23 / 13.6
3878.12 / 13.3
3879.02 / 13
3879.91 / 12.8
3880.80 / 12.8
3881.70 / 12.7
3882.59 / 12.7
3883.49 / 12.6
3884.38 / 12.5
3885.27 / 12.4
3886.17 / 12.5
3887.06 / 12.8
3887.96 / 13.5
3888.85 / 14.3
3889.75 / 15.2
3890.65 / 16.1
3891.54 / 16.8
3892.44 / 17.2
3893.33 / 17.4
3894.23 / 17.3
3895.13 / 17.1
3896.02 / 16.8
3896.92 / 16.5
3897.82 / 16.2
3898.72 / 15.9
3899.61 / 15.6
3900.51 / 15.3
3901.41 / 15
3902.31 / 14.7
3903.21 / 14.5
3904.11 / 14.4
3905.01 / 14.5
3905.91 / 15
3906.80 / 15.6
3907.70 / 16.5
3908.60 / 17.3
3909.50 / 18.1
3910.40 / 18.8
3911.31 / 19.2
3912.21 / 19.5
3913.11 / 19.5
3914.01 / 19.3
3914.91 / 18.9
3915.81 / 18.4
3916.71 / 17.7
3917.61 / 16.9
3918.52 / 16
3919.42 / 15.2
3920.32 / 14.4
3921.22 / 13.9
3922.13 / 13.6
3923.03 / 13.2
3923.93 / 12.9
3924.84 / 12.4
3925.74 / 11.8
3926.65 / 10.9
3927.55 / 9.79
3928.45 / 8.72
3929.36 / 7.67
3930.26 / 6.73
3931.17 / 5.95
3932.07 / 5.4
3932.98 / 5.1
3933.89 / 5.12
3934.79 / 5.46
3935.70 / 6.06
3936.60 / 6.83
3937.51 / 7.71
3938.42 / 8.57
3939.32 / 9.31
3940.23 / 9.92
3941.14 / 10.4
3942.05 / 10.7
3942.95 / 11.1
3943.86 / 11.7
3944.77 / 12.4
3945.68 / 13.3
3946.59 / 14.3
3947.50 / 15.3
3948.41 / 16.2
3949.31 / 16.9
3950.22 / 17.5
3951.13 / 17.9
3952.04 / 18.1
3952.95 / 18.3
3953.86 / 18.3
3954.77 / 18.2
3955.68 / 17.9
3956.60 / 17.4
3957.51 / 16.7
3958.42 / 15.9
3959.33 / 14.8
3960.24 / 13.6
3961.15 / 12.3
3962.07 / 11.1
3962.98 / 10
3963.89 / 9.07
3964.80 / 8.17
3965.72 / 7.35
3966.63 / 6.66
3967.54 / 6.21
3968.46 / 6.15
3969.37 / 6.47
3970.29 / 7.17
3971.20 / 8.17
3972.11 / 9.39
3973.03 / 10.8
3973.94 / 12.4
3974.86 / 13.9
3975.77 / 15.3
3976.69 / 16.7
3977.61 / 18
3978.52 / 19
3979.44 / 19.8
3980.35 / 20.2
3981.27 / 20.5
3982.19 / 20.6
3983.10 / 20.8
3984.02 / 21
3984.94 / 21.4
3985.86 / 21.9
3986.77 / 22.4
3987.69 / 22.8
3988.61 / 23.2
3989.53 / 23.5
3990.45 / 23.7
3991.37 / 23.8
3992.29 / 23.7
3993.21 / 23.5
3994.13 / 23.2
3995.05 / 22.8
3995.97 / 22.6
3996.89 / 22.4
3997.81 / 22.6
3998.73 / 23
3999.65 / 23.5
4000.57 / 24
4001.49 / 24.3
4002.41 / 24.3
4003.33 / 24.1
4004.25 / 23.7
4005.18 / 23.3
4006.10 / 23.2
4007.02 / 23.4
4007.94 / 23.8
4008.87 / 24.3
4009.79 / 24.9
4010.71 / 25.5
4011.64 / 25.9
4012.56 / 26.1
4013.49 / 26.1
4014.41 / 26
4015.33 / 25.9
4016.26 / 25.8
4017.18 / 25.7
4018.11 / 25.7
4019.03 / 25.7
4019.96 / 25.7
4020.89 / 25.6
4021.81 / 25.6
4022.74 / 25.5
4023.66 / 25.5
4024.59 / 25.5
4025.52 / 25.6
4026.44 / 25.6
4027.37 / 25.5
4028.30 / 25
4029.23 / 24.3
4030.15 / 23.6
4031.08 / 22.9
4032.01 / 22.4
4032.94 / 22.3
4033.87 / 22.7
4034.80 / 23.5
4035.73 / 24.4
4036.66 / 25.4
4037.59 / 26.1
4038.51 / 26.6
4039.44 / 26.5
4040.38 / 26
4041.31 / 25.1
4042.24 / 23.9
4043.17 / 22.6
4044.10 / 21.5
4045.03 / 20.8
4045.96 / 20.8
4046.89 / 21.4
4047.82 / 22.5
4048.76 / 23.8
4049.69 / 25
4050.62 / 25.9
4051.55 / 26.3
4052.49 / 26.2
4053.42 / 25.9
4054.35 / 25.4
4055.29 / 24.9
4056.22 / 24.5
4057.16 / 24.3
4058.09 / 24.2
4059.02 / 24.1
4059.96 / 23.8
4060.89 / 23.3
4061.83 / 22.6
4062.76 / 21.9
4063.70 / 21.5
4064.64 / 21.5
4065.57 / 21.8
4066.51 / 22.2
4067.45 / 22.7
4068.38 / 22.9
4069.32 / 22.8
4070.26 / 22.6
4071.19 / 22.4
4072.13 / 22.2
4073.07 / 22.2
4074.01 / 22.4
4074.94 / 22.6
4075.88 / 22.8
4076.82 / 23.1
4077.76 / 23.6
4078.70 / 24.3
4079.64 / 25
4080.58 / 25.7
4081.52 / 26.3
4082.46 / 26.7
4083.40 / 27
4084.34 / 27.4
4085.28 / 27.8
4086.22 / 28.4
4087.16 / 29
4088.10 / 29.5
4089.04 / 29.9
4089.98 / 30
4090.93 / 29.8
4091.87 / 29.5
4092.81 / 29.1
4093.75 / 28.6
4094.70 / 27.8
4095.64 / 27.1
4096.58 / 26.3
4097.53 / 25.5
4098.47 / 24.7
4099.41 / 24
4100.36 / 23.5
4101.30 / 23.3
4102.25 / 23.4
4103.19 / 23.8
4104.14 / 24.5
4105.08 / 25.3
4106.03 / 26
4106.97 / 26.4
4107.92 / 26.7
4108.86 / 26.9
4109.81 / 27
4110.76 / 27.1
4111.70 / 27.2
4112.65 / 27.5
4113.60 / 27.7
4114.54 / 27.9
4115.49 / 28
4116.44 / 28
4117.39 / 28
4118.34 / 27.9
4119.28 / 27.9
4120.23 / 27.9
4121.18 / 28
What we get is 2.00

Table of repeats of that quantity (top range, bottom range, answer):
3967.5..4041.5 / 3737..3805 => 1.64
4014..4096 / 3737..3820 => 1.89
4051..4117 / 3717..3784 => 2.17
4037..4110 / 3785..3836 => 2.16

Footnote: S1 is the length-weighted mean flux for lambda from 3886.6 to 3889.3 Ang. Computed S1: 13.5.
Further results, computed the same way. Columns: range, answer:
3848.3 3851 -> 14.9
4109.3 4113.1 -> 27.2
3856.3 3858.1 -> 11.5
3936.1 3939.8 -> 8.1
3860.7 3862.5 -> 12.5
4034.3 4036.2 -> 23.9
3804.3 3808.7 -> 18.8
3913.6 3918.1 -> 18.2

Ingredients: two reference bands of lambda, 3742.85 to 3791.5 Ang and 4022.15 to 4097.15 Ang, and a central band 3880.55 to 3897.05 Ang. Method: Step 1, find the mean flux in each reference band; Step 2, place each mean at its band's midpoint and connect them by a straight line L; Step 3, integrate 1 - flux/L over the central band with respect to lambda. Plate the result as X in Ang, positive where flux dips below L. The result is 4.0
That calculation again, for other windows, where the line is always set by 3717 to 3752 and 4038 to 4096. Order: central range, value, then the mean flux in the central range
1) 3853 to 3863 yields 2.4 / 12.3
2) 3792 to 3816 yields -3.5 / 16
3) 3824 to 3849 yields 9.0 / 9.79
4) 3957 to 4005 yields 8.7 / 17.5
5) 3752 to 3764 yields -2.5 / 14.5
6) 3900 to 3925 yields 3.1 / 16.1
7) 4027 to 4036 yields -0.1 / 23.6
